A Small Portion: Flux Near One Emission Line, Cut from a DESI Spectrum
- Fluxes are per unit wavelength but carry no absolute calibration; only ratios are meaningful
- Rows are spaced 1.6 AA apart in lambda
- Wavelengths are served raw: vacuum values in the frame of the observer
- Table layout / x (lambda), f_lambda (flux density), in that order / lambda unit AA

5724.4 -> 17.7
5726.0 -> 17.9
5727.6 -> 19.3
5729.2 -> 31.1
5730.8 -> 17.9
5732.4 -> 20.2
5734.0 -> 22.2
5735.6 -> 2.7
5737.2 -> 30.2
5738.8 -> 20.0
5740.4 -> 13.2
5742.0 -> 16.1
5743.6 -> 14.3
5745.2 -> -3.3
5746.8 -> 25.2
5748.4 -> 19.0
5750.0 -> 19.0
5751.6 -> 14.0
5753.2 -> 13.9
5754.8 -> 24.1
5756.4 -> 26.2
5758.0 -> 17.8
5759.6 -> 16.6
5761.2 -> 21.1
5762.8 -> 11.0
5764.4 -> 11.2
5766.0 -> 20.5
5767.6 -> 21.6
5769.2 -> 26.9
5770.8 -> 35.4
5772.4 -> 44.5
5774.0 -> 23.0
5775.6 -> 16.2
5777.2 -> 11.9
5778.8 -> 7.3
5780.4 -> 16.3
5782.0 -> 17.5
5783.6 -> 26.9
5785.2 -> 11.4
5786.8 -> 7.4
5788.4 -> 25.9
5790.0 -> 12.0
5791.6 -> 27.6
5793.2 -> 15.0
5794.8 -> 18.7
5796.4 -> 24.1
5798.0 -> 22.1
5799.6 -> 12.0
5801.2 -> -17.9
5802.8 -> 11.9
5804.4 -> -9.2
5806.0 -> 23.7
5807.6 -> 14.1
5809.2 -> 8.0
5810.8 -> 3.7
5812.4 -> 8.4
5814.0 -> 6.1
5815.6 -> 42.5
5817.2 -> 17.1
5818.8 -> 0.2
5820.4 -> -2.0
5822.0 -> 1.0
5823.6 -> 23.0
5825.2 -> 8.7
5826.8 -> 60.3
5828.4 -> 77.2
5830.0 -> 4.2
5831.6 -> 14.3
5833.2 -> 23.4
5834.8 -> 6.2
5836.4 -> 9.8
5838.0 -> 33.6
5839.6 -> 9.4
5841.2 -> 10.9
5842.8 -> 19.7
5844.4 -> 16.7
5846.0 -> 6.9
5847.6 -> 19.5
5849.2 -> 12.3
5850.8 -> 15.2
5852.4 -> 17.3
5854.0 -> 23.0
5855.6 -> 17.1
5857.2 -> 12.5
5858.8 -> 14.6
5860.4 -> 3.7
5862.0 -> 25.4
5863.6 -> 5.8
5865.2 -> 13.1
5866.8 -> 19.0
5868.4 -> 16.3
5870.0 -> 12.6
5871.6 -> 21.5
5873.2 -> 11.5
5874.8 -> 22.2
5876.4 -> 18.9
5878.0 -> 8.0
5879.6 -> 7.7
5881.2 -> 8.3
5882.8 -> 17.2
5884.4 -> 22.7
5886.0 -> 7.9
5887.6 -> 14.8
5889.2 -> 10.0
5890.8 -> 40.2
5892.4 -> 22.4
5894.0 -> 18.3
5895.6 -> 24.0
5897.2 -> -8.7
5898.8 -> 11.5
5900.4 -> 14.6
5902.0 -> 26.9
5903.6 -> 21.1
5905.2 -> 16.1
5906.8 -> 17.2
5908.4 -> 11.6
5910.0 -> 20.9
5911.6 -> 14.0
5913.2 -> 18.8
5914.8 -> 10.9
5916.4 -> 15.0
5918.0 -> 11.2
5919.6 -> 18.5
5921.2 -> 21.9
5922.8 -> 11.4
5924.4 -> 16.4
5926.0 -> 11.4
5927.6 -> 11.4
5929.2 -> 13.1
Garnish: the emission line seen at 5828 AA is [O III] 5007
